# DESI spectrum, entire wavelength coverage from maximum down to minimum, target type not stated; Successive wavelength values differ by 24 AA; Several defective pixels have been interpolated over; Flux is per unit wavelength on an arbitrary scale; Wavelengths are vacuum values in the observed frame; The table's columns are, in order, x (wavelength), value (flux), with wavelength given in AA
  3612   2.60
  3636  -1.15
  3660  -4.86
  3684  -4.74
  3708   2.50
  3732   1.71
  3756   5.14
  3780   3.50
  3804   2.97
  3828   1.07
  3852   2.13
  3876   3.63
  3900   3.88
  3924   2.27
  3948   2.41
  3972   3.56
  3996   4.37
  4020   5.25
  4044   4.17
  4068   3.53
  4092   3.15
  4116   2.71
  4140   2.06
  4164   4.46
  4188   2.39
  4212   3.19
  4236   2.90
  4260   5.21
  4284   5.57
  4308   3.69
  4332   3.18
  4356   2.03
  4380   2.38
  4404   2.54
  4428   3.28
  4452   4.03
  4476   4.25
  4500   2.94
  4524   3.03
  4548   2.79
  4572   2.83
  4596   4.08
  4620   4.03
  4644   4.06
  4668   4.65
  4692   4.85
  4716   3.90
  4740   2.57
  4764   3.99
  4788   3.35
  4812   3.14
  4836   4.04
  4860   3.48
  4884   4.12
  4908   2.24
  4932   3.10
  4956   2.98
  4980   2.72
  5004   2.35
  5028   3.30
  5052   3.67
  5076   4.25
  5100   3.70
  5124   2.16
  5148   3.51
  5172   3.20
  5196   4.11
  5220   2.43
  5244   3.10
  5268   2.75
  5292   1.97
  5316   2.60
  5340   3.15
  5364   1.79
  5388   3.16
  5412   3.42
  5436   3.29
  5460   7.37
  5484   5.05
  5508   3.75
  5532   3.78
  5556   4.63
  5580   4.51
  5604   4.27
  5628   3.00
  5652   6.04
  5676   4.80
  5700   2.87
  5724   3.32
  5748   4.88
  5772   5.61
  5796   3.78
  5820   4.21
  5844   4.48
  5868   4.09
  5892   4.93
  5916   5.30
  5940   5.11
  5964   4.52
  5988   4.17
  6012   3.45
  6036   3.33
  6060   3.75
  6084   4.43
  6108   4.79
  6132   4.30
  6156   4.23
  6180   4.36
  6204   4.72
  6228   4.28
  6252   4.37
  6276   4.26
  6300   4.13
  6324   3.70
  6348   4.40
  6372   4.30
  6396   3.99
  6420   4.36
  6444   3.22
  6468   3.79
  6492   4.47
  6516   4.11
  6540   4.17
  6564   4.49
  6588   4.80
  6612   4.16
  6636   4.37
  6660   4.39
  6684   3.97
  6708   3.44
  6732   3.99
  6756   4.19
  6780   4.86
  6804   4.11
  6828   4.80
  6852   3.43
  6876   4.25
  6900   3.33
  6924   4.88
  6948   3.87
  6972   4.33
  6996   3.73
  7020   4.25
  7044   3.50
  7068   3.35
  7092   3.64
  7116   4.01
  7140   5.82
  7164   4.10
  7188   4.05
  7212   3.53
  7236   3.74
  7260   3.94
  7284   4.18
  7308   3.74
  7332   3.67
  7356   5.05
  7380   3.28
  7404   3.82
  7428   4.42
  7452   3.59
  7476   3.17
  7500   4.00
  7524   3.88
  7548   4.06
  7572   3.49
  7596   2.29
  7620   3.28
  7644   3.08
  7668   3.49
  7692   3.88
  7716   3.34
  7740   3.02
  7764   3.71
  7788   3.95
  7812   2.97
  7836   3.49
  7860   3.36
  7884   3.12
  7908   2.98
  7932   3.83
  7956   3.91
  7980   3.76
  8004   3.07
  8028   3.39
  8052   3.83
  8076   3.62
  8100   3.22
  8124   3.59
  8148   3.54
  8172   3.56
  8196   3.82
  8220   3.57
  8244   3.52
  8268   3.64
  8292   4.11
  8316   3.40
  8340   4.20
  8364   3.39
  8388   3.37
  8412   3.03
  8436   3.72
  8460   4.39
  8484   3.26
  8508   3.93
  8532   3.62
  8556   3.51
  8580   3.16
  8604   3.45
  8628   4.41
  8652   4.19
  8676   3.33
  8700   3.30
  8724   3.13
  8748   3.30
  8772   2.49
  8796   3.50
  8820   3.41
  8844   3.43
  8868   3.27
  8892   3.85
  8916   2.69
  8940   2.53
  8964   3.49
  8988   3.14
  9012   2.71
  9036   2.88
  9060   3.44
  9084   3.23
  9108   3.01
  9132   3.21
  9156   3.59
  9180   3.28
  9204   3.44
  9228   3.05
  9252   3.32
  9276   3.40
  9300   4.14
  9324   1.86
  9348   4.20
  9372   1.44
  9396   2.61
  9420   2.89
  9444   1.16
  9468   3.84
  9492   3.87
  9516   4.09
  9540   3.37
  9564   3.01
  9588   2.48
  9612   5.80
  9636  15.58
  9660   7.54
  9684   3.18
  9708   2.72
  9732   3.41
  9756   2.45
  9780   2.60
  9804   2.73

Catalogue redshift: 0.467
